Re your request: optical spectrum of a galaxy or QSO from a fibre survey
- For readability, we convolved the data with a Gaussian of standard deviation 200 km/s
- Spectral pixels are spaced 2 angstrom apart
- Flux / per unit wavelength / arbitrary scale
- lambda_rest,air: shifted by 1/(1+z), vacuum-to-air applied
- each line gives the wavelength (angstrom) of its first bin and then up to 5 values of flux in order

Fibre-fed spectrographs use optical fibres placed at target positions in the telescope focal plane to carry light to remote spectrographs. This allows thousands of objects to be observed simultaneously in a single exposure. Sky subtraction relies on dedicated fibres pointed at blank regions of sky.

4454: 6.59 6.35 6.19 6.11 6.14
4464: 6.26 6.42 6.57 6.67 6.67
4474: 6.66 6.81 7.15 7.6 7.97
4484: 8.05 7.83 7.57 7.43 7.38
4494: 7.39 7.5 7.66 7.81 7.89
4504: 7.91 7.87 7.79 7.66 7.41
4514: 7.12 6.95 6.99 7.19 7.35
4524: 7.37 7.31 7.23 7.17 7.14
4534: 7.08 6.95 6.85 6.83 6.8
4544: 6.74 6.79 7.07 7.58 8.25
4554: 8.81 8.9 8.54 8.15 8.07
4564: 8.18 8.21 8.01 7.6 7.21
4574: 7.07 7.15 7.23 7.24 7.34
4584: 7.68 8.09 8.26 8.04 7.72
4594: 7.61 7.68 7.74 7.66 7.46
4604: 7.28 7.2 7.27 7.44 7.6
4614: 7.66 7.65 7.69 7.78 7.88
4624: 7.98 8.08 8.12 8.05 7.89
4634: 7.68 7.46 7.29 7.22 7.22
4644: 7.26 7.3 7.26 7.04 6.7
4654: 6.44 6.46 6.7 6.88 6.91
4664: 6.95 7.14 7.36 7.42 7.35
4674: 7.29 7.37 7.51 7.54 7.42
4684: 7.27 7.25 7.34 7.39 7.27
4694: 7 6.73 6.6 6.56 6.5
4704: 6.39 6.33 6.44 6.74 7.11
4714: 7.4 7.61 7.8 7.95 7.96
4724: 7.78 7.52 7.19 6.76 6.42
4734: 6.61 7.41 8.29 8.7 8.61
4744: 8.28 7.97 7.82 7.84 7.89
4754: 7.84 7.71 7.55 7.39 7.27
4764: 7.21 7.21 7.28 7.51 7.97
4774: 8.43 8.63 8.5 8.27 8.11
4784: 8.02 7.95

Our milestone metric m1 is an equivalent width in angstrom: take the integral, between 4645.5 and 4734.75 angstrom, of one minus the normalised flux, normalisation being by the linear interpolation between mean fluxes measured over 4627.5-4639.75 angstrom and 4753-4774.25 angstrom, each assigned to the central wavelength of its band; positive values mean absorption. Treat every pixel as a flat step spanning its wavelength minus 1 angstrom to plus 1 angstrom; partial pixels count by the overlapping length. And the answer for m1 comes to 6.4 angstrom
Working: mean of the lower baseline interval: 7.7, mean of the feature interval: 7.09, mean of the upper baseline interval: 7.55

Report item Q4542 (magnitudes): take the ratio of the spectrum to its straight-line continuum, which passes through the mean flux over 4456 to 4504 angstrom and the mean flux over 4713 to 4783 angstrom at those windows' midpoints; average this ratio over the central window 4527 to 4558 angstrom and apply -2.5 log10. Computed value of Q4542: -0.018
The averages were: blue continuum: 7.12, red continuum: 7.73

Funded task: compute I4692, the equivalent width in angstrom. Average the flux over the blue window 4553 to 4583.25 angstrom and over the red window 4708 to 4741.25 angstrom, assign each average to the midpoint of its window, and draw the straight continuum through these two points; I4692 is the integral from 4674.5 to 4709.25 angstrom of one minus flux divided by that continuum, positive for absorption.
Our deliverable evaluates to 2.4 angstrom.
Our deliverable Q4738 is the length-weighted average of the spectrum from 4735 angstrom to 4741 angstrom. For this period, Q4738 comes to 8.13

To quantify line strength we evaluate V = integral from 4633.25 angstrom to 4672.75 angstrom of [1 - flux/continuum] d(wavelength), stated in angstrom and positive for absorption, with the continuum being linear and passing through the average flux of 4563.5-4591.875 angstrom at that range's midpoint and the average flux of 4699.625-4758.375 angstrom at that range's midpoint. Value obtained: 2.4 angstrom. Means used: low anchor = 7.66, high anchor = 7.44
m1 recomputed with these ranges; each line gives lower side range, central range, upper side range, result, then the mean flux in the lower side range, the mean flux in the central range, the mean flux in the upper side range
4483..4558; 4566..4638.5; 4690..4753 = -2.3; 7.46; 7.64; 7.34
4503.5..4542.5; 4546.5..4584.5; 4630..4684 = -2.9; 7.25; 7.79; 7.21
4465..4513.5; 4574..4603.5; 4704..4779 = -0.6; 7.4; 7.61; 7.58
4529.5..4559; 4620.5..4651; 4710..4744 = -0.3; 7.44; 7.59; 7.57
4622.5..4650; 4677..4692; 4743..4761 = 0.6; 7.59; 7.38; 7.81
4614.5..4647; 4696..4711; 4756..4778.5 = 2.3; 7.66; 6.52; 7.7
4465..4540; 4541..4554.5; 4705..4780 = 0.0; 7.3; 7.38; 7.6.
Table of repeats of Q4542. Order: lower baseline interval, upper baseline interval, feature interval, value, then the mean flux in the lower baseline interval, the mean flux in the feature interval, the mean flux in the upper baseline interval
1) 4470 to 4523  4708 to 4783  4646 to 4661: 0.116 mag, 7.43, 6.82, 7.67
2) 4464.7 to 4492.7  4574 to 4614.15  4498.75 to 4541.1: -0.002 mag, 7.19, 7.33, 7.55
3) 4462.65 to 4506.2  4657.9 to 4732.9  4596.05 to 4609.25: -0.036 mag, 7.3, 7.45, 7.14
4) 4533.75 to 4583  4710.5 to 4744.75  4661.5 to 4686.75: 0.041 mag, 7.55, 7.3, 7.59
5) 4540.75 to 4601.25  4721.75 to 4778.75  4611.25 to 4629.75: -0.018 mag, 7.71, 7.84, 7.7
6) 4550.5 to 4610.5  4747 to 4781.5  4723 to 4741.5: 0.049 mag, 7.77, 7.44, 7.79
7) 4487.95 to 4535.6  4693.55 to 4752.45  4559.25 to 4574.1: -0.065 mag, 7.41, 7.85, 7.34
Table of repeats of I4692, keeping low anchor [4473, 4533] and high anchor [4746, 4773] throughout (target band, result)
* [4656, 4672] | 1.1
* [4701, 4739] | 2.0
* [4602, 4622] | -0.1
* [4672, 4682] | 0.2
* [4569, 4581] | 0.4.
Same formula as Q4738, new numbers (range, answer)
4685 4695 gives 7.25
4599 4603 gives 7.56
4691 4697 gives 7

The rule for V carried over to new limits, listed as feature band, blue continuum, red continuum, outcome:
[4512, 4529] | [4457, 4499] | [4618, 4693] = -0.20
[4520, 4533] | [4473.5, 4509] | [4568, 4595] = 0.55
